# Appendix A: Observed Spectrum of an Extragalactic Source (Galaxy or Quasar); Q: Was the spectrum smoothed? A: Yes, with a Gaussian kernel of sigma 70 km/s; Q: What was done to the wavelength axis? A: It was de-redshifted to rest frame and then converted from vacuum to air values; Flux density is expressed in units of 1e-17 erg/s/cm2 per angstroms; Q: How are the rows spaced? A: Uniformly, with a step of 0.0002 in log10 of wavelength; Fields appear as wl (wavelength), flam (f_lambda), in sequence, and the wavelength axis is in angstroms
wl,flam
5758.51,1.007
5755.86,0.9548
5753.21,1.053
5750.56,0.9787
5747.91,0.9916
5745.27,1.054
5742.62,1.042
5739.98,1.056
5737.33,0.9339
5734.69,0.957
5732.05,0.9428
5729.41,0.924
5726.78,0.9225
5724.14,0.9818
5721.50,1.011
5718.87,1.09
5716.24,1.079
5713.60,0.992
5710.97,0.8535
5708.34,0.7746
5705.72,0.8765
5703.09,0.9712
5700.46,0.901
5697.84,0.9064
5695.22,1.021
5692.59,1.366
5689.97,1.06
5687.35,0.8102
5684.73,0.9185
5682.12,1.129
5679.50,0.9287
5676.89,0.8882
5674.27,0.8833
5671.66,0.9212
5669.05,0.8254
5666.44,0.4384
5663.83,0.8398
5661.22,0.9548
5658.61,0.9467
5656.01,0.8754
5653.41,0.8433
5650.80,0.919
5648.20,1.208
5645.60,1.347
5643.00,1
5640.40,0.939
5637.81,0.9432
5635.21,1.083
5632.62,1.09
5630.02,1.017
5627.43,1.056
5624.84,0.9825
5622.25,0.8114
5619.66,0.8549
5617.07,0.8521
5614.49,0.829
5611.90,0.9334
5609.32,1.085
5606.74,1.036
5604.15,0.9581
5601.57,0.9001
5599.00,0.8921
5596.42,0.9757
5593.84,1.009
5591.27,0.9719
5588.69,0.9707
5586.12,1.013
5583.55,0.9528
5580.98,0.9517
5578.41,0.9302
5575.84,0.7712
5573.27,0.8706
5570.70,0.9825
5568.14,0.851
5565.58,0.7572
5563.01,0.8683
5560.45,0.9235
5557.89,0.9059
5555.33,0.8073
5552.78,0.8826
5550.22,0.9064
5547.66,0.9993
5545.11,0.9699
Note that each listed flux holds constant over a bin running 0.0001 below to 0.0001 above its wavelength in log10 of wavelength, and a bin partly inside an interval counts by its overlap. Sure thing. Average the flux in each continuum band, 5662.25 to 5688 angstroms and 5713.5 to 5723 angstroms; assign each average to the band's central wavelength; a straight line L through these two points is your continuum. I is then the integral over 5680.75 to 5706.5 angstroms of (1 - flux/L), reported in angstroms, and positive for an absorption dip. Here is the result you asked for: -1.6 angstroms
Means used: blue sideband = 0.861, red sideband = 1.05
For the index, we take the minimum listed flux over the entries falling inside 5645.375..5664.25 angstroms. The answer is 0.8398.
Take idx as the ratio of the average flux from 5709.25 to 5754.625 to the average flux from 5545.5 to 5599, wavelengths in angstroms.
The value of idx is 1.08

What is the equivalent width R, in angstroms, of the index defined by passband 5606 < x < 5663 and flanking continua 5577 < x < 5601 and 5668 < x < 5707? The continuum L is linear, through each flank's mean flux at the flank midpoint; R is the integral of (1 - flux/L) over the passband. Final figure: -1.16 angstroms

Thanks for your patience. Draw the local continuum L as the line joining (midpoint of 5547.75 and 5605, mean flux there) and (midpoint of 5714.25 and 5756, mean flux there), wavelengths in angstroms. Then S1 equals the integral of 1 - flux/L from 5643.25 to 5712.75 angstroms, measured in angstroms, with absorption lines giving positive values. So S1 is 2.0 angstroms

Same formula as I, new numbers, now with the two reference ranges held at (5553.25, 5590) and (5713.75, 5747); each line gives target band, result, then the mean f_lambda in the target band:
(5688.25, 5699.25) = -1.1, 1.08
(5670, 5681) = 0.7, 0.906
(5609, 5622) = 0.5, 0.89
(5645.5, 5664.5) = -0.5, 0.974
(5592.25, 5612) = -1.3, 0.976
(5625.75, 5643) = -1.5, 1.02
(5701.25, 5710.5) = 1.0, 0.874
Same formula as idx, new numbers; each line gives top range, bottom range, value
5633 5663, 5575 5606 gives 1.06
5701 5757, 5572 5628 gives 1.04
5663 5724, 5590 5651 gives 0.95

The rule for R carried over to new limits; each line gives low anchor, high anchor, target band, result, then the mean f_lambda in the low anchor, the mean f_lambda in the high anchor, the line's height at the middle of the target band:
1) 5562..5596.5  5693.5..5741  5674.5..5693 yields -0.8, 0.918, 0.958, 0.948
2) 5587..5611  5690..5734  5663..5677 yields 2.7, 0.978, 0.978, 0.978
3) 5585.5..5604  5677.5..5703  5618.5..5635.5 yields -0.1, 0.96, 1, 0.973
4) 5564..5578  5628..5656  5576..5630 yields -0.9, 0.852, 1.03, 0.933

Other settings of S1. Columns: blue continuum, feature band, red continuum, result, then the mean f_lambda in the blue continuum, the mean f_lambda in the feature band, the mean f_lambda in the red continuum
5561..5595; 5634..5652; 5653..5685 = -3.6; 0.915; 1.06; 0.876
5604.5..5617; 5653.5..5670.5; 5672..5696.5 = 2.9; 0.958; 0.817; 0.997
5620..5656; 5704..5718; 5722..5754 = 1.0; 1.01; 0.922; 0.986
